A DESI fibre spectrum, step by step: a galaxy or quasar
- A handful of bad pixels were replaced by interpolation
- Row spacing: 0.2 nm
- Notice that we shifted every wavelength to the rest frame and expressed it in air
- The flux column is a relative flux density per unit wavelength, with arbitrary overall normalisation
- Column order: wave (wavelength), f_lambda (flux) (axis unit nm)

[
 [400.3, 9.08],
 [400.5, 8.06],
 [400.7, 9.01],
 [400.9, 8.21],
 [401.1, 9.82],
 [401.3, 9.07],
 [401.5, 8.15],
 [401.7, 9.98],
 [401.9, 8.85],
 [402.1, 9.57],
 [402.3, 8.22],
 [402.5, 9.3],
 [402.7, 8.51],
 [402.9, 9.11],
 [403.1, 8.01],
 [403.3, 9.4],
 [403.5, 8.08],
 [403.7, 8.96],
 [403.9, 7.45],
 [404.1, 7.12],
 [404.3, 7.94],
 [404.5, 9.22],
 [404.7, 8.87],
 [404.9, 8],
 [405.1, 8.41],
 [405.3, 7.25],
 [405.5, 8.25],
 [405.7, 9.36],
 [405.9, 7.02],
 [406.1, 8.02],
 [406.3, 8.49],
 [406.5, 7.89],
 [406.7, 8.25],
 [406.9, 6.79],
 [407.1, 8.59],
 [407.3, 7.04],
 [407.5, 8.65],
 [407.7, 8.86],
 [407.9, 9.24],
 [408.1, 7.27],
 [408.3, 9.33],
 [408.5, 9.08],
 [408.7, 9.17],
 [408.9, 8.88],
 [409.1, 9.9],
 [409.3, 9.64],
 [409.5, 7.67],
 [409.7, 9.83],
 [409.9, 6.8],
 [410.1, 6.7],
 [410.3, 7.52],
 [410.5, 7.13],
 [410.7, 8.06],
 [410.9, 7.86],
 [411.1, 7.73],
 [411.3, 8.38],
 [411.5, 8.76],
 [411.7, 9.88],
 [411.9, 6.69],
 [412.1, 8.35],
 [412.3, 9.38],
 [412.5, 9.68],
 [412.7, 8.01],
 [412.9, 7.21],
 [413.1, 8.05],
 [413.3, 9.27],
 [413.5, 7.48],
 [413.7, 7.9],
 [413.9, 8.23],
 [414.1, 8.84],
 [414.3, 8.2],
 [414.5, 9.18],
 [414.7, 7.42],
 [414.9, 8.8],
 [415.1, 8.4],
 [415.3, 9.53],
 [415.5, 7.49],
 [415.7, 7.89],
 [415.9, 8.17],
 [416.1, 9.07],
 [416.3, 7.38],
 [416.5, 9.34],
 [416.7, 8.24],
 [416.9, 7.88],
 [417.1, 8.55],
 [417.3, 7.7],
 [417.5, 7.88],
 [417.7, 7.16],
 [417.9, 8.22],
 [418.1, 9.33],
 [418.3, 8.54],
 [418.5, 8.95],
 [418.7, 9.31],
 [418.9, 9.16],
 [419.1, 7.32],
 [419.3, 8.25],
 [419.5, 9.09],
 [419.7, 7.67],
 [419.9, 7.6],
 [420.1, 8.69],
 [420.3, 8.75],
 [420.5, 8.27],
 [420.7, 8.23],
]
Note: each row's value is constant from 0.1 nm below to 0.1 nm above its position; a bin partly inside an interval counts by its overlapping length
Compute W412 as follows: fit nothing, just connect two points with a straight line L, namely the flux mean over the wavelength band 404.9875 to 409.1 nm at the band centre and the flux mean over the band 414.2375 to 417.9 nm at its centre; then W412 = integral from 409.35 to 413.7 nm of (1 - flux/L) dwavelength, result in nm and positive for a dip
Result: 0.082 nm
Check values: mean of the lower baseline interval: 8.33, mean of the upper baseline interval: 8.24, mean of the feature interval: 8.13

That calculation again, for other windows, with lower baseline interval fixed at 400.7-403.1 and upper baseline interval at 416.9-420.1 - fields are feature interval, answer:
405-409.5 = 0.17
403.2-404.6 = 0.09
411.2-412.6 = -0.03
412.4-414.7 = 0.05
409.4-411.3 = 0.20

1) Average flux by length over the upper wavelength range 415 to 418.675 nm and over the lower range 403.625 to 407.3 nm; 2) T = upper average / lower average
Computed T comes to 1.0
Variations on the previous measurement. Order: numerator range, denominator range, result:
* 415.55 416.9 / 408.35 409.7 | 0.91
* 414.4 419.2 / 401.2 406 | 0.98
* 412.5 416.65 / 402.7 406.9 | 1.01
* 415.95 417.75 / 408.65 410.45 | 0.97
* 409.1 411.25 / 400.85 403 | 0.89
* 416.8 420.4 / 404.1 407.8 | 1.02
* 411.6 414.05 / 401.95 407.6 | 1.01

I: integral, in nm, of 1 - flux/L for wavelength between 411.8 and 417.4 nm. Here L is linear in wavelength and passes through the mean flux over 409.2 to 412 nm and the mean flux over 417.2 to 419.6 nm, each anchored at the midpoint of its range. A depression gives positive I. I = -0.04 nm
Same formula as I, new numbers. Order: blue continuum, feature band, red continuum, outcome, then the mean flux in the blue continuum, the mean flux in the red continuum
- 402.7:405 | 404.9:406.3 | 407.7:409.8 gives 0.09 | 8.38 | 8.99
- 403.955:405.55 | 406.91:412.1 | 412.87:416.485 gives -0.08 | 8.11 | 8.3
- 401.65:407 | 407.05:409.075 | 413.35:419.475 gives -0.07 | 8.37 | 8.34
